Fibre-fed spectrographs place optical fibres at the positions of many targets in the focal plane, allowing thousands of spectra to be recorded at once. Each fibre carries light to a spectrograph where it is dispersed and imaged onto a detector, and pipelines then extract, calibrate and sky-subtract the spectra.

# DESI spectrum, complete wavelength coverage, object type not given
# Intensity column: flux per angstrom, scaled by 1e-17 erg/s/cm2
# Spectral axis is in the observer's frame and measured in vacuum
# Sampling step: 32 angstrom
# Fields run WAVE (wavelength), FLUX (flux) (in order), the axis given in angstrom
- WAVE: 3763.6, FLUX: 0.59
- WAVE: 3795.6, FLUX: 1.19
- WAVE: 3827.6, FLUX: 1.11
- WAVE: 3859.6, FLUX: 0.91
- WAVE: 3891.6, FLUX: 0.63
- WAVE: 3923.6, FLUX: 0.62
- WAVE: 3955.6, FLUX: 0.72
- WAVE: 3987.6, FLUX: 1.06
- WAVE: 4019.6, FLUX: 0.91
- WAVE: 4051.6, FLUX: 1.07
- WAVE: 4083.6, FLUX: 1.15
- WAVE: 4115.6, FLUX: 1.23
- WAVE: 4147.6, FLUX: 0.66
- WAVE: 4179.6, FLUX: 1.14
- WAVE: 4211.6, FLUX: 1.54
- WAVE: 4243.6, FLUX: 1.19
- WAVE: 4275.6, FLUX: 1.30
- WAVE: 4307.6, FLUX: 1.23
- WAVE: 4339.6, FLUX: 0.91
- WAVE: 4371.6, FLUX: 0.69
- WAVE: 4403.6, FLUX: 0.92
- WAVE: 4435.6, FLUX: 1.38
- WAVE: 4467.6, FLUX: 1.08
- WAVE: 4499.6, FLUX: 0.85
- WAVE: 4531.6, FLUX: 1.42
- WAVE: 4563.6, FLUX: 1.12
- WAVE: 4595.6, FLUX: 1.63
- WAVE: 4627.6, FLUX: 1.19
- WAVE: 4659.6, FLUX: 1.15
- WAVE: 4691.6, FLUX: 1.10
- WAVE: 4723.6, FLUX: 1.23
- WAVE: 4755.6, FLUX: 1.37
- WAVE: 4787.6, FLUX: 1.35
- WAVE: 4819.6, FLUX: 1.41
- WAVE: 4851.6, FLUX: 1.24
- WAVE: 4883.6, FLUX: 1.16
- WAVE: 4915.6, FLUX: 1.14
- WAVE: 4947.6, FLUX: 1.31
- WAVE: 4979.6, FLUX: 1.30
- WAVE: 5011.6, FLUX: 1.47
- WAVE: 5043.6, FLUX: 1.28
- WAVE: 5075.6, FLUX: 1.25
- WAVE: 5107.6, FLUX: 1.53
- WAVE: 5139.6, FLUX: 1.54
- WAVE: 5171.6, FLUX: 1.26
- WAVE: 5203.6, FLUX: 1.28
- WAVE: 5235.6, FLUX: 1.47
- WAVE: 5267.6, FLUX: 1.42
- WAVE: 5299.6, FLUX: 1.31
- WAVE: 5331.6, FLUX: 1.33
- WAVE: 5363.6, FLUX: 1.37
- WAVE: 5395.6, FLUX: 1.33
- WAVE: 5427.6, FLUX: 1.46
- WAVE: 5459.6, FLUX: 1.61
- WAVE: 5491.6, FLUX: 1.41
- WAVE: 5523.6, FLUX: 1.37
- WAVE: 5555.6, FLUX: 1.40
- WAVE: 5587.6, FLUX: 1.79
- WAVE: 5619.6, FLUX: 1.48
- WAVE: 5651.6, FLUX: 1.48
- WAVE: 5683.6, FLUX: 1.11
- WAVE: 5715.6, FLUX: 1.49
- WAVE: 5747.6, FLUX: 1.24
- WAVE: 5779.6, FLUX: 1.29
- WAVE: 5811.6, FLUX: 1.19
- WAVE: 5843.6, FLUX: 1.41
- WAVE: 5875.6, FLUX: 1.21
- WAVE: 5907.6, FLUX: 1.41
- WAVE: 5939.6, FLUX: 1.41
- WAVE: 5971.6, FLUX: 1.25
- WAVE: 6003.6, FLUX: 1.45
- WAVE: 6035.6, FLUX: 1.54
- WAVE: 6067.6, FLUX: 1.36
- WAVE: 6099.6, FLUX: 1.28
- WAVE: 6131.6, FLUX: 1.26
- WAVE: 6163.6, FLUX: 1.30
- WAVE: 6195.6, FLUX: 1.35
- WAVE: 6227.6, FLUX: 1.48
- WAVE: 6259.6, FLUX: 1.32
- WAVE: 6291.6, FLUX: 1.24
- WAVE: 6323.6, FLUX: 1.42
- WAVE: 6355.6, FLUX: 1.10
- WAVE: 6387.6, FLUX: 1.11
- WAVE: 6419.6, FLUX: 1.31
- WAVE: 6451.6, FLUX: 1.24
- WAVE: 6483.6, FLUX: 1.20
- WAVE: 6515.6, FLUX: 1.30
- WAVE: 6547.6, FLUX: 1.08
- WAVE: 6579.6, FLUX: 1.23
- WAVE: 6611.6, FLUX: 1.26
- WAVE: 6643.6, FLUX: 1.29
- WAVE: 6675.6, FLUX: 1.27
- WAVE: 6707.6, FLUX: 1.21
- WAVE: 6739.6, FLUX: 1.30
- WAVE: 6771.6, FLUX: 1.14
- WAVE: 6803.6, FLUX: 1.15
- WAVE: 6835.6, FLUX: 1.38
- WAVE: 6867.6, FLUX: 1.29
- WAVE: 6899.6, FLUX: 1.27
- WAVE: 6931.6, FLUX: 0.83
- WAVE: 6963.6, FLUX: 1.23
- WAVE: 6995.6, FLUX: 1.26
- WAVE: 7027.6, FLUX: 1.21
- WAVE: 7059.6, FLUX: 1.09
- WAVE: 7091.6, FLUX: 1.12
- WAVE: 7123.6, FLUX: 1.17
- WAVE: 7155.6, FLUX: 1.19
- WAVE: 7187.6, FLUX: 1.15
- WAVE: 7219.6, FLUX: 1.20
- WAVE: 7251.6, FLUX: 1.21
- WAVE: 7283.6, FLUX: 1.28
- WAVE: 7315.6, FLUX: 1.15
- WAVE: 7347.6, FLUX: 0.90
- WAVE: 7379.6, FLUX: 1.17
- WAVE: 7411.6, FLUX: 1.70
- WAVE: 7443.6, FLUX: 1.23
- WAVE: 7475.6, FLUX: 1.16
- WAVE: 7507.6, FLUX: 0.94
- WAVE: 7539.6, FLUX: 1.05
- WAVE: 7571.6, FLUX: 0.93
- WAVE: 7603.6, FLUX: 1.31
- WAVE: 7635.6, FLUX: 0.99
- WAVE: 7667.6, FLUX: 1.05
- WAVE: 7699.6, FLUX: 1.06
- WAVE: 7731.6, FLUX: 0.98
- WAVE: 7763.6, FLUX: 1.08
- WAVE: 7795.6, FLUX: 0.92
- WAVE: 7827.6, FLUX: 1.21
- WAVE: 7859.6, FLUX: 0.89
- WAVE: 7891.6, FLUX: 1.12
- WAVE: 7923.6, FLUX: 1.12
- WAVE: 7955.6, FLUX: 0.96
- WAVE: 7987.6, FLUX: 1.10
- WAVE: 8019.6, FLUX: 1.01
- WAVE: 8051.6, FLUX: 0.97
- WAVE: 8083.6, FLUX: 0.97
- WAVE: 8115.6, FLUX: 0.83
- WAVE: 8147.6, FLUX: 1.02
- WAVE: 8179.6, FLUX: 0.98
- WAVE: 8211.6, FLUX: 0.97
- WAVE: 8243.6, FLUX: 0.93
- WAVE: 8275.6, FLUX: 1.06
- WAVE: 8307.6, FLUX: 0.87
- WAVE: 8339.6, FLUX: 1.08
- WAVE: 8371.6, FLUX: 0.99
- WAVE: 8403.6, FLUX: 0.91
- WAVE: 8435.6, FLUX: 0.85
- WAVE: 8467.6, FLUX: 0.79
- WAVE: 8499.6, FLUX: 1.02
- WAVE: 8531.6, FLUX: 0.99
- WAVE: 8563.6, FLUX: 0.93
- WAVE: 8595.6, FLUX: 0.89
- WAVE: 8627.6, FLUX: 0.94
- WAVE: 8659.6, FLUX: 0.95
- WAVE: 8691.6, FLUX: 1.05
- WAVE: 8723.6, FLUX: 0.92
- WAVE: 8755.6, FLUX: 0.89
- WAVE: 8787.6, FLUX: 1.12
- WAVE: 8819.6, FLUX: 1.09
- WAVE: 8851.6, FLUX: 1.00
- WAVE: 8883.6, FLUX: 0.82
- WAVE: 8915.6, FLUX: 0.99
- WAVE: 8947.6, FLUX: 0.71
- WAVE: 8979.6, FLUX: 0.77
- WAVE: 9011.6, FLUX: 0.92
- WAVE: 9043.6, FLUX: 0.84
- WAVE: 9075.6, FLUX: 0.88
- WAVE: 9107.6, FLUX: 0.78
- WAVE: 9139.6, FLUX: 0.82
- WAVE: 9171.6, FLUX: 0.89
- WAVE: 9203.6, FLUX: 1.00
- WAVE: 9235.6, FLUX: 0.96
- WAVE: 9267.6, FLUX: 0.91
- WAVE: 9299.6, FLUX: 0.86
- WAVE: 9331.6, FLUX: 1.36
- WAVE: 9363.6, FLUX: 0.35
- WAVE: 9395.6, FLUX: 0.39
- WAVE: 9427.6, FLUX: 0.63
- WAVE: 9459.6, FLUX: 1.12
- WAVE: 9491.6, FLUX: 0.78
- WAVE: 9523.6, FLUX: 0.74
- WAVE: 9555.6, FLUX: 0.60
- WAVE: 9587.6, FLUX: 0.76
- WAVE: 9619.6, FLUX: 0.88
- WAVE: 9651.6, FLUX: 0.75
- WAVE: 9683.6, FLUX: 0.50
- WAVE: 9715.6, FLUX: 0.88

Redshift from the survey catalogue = 0.13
